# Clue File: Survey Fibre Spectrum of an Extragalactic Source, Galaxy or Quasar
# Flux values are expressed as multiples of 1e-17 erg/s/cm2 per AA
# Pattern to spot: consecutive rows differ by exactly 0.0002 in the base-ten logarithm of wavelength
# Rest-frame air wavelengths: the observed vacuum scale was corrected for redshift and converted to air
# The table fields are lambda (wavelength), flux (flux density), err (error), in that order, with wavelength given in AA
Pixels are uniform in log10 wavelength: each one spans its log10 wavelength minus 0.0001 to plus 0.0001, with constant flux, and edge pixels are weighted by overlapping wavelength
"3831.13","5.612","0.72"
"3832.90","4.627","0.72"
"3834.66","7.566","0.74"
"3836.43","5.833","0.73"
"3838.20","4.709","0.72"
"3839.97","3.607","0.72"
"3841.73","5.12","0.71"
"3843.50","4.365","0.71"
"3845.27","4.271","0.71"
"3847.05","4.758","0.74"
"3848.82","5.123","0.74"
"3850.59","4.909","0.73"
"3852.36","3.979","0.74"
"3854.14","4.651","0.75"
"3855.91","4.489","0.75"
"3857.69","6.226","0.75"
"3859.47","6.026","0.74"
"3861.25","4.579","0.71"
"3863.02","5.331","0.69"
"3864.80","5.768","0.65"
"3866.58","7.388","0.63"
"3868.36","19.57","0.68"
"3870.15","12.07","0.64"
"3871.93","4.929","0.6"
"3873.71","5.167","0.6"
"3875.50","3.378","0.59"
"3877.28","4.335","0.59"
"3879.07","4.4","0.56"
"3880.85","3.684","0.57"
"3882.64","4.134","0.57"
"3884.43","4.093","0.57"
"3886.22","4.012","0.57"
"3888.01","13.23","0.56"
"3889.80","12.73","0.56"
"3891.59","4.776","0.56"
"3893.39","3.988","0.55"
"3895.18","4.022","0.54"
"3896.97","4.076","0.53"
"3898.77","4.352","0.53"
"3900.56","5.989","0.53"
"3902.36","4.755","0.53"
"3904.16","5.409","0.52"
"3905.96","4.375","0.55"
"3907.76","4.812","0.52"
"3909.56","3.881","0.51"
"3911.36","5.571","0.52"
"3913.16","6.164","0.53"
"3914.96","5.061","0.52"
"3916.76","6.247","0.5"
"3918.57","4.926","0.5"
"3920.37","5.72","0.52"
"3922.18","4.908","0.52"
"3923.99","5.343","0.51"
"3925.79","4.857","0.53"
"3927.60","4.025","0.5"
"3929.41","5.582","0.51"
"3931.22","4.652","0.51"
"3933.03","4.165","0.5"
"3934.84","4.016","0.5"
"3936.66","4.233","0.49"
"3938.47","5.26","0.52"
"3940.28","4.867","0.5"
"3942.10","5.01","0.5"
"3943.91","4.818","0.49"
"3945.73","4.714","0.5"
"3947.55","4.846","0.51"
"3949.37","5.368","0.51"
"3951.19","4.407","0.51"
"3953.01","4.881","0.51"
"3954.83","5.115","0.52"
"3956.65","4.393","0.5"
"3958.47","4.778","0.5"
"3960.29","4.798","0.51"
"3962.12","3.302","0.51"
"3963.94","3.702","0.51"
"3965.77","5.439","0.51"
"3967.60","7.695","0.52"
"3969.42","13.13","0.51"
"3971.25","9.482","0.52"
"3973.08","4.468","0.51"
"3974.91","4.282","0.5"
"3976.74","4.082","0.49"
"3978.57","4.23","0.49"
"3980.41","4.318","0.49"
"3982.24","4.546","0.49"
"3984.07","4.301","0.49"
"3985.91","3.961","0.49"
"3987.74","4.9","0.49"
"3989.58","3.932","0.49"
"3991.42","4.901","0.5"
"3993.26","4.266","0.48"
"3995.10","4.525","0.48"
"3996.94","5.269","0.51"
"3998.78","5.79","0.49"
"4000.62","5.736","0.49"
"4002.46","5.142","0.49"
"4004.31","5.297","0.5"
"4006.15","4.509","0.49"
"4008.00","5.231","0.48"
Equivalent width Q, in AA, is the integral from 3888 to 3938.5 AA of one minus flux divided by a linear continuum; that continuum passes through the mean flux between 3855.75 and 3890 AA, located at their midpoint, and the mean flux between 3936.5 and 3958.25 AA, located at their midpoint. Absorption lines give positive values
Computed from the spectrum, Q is 3.9 AA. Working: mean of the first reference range 6.7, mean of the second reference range 4.85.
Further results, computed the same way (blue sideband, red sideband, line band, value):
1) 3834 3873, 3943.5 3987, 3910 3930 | 1.14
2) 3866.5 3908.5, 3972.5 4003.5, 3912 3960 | 4.52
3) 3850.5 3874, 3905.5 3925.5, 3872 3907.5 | 4.15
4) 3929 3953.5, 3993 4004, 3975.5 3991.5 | 2.36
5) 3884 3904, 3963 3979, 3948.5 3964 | 4.21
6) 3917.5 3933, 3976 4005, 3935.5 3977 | -4.57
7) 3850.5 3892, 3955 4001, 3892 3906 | 3.40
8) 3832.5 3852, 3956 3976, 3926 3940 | 2.72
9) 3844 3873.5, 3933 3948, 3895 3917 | 1.79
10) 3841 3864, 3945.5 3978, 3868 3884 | -4.20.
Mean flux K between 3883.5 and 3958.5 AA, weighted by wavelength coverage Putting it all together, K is 5.2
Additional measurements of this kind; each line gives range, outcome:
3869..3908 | 5.68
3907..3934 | 5.06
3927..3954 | 4.73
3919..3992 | 5.04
